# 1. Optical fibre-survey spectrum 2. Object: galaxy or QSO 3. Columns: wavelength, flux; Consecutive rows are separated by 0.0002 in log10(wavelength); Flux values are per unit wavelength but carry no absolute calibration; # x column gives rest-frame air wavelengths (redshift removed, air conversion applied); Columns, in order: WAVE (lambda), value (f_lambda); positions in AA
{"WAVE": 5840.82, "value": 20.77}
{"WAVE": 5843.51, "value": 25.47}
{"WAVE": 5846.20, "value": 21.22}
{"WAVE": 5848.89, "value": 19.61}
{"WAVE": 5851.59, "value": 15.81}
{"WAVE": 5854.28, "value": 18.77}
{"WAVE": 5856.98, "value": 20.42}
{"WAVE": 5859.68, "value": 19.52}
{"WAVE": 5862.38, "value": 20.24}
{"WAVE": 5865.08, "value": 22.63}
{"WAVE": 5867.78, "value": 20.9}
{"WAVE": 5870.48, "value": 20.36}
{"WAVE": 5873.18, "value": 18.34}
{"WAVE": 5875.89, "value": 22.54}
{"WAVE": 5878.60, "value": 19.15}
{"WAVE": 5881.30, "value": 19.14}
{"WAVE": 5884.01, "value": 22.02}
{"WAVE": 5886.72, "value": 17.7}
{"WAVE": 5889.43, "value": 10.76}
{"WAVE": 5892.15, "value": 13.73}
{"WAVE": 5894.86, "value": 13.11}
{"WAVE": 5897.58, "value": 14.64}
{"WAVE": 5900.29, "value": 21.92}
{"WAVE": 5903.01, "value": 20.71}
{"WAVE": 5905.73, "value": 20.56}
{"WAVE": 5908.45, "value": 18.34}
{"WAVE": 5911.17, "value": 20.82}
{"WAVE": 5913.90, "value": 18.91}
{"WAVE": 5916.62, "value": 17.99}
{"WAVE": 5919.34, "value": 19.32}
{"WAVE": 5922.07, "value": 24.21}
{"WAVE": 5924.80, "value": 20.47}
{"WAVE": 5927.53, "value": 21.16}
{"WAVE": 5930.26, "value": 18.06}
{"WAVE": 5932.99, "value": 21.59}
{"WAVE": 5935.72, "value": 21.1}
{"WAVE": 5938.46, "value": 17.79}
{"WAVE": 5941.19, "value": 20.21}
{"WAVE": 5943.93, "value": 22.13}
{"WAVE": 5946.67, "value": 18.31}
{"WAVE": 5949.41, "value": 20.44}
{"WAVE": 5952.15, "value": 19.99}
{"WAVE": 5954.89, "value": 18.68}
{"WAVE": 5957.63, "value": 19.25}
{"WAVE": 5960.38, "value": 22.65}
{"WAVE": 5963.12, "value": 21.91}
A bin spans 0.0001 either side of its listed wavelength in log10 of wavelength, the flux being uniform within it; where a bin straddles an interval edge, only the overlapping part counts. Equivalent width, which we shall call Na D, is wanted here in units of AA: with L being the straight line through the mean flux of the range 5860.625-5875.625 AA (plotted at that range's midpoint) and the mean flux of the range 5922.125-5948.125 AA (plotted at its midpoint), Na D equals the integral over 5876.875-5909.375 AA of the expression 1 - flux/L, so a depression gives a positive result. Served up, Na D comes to 4.44 AA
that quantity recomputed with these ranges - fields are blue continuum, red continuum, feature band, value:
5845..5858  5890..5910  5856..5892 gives -2.0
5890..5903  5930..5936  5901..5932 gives -2.8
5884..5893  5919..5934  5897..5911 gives -1.6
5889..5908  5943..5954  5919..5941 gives -1.9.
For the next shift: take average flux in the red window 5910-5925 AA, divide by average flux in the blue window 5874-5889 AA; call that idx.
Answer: 1.0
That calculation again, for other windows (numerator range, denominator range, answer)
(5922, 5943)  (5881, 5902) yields 1.23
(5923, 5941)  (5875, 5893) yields 1.13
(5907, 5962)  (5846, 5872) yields 1.01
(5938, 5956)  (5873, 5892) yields 1.08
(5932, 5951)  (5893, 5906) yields 1.13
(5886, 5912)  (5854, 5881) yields 0.84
